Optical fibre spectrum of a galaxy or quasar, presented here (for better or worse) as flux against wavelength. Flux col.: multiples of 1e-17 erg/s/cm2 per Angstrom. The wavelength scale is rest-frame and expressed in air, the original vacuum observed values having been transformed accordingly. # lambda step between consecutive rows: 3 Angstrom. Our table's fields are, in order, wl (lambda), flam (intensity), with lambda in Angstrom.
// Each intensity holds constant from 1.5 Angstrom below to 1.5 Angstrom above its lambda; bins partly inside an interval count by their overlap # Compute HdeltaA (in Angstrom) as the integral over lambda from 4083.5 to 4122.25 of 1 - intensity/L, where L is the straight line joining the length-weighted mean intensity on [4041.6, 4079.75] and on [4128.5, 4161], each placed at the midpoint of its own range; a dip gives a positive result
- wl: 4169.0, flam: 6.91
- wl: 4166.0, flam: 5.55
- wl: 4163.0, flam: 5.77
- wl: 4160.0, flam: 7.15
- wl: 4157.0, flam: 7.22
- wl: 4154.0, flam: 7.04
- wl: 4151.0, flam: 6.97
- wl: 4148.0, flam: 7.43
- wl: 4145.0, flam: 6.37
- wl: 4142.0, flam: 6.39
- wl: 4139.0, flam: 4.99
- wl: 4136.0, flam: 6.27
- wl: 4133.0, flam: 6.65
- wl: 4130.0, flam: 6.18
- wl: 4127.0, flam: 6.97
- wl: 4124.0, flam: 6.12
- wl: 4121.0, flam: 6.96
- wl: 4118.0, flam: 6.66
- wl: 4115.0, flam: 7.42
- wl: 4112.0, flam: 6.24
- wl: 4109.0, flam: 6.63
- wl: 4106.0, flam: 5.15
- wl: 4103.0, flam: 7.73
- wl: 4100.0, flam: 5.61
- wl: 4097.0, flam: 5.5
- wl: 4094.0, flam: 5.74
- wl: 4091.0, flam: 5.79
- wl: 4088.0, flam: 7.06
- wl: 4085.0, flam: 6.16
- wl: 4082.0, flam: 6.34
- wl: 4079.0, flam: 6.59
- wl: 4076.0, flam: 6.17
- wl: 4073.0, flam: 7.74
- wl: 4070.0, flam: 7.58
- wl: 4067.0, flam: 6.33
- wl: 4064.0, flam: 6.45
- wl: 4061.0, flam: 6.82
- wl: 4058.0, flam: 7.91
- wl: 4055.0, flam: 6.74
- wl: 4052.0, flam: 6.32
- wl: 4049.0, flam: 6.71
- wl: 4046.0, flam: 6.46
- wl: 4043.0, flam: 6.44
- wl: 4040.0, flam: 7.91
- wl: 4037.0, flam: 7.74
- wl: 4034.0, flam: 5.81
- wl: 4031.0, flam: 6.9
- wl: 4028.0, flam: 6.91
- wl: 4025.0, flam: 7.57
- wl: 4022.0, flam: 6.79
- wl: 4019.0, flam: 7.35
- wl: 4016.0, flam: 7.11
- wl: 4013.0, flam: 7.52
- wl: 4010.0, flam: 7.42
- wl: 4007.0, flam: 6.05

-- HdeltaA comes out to 2.0 Angstrom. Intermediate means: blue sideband 6.79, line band 6.35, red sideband 6.6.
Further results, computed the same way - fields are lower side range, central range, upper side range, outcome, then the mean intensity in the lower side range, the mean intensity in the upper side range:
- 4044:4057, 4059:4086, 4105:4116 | -0.8 Angstrom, 6.6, 6.37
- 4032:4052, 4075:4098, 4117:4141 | 1.4 Angstrom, 6.81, 6.34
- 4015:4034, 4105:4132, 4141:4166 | 1.2 Angstrom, 7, 6.73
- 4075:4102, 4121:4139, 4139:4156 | 0.4 Angstrom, 6.14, 6.69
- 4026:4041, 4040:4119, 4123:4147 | 1.4 Angstrom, 7.04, 6.27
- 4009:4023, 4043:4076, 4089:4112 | -1.1 Angstrom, 7.25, 6.06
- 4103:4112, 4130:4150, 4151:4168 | 0.4 Angstrom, 6.25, 6.59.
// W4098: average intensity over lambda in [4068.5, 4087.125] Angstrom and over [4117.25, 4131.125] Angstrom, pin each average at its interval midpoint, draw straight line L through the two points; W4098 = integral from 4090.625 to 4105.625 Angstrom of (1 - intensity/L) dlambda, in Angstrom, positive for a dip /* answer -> 1.49 Angstrom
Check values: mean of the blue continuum 6.77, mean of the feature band 6.03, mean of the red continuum 6.58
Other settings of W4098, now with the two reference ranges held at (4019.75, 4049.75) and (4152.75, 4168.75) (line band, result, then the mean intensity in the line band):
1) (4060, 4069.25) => 0.3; 6.6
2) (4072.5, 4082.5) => 0.2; 6.64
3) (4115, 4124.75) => -0.1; 6.74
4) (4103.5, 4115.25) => 0.6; 6.36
